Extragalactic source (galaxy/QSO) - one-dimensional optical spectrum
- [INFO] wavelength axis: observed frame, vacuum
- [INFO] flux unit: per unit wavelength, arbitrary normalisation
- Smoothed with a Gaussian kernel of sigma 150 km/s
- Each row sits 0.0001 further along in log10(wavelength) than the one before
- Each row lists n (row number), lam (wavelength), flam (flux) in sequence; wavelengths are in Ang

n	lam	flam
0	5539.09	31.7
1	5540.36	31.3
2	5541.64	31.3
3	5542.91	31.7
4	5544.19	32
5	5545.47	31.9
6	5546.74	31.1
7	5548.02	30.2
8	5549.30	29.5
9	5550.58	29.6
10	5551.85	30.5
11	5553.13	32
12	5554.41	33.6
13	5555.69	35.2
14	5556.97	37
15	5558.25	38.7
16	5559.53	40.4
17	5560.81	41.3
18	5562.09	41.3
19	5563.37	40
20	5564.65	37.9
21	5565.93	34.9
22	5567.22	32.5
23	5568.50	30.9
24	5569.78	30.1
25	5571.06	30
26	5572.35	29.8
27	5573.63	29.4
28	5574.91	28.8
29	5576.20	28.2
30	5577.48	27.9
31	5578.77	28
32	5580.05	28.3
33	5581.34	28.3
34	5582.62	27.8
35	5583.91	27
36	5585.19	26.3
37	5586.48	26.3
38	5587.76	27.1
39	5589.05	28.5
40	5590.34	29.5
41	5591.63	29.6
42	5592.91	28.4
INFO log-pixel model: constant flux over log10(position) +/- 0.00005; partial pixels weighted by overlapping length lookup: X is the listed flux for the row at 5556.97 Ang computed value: 37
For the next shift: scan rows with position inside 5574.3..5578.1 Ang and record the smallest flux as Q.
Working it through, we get 27.9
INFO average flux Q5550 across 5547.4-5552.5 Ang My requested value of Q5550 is 30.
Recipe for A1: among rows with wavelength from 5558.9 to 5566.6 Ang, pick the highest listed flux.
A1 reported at 41.3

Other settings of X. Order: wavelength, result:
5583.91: 27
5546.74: 31.1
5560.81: 41.3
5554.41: 33.6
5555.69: 35.2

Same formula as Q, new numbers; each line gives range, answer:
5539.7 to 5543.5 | 31.3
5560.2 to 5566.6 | 34.9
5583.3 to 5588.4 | 26.3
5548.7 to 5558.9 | 29.5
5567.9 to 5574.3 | 29.4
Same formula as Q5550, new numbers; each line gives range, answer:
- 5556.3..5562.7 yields 39.7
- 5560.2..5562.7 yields 41.3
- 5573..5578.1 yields 28.6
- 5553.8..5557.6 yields 35.3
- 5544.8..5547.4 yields 31.5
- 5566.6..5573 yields 30.7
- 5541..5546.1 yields 31.7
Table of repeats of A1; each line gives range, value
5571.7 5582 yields 29.8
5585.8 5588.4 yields 27.1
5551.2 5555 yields 33.6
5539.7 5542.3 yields 31.3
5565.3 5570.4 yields 34.9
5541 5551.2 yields 32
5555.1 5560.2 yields 40.4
